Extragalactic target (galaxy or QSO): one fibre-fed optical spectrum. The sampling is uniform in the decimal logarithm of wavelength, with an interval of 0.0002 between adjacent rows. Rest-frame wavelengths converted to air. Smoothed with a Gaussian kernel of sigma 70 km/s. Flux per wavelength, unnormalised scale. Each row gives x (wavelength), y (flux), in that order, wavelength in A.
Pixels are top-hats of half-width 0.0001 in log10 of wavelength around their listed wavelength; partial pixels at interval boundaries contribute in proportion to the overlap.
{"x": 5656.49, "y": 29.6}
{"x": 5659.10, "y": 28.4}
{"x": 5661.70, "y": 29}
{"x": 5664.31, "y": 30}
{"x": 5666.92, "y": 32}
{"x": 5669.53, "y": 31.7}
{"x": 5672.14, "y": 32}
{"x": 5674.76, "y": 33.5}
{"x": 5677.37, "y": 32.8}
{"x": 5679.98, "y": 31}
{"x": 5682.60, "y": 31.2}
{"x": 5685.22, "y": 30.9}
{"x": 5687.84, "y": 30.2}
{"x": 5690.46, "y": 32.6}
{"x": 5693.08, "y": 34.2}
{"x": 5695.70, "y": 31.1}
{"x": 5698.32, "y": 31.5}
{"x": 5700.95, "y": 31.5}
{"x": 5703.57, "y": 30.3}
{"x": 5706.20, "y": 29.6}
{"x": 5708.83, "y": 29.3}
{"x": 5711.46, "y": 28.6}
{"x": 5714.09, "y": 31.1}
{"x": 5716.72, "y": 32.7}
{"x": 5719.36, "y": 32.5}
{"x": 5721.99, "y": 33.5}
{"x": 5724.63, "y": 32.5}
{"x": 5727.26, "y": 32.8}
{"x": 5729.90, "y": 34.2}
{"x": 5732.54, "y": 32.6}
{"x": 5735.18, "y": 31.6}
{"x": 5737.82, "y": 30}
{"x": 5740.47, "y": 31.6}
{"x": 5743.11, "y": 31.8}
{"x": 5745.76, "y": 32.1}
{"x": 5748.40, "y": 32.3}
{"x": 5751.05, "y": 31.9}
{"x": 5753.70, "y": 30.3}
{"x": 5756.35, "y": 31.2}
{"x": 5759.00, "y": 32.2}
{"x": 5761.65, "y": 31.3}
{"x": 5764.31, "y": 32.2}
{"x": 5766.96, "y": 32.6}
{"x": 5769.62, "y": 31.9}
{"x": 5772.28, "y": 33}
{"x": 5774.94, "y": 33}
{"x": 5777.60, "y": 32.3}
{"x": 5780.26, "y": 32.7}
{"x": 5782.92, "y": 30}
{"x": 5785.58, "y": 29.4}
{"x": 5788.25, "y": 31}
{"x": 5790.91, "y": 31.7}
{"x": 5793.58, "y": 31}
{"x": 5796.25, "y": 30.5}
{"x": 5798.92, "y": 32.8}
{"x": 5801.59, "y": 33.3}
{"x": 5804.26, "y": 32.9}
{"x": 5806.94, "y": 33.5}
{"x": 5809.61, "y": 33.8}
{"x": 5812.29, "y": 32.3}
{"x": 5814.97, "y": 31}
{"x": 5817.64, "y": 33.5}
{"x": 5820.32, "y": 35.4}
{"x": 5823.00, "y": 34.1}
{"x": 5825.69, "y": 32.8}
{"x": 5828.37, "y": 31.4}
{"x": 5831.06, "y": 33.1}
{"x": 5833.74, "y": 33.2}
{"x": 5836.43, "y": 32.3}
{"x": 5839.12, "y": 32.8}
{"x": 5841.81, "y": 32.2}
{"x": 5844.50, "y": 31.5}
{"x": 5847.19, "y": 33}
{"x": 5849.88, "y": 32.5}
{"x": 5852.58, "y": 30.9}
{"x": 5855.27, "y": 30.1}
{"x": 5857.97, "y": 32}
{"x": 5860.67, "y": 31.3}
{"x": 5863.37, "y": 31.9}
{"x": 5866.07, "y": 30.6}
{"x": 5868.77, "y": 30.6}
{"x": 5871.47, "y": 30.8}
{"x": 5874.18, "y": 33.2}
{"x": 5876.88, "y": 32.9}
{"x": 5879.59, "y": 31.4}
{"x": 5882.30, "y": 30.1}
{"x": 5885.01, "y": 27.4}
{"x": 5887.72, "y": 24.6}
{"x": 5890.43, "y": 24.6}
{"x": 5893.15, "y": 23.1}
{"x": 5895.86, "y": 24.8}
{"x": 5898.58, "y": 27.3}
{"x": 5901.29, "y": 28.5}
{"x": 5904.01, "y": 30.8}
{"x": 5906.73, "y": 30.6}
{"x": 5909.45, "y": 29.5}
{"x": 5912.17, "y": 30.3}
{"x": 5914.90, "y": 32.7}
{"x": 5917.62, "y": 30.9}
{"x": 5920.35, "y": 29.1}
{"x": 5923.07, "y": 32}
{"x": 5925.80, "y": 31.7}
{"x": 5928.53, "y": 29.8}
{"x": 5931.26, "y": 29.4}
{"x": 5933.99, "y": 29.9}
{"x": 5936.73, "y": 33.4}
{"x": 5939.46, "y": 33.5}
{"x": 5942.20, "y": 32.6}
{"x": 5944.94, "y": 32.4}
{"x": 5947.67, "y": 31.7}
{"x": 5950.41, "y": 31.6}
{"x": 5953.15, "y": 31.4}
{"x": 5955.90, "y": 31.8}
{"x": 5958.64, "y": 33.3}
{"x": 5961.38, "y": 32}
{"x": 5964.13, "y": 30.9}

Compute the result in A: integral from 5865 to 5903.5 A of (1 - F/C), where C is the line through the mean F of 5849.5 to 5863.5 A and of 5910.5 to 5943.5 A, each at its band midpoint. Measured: 3.3 A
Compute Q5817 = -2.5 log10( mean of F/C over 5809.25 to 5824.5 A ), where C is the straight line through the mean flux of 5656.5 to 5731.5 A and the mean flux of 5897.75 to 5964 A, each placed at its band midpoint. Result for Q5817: -0.07 mag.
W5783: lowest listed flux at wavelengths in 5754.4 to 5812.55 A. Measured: 29.4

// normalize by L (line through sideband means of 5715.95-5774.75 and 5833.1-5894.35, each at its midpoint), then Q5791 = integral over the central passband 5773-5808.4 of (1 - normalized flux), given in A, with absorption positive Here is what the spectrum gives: -0.4 A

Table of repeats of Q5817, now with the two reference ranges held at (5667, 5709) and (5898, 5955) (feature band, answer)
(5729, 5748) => -0.018 mag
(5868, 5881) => -0.025 mag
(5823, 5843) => -0.049 mag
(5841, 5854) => -0.030 mag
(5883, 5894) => 0.222 mag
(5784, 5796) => 0.019 mag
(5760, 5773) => -0.027 mag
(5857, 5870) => -0.005 mag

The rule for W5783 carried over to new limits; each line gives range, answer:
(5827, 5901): 23.1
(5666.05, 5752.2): 28.6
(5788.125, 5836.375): 30.5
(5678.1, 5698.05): 30.2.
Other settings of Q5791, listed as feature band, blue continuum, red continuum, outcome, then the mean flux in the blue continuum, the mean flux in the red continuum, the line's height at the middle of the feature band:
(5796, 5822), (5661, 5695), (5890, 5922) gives -2.67 A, 31.7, 28.7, 29.9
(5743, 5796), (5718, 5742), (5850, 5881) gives 0.71 A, 32.4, 31.5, 32.1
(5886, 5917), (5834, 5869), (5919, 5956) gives 3.54 A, 31.7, 31.4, 31.6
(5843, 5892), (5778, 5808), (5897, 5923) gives 0.25 A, 31.7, 30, 30.6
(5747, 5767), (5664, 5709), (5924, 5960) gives -0.09 A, 31.5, 31.7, 31.6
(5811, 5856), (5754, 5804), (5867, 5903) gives -3.65 A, 31.8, 28.5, 30.1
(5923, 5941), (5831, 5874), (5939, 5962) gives 0.44 A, 31.8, 32.2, 32.1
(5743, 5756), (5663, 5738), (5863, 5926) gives -0.22 A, 31.7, 29.5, 31.1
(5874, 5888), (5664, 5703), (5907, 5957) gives 0.59 A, 31.8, 31.3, 31.4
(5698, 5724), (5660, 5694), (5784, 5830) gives 0.56 A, 31.6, 32.4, 31.8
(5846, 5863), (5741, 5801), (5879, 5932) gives -0.95 A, 31.7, 28.9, 30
